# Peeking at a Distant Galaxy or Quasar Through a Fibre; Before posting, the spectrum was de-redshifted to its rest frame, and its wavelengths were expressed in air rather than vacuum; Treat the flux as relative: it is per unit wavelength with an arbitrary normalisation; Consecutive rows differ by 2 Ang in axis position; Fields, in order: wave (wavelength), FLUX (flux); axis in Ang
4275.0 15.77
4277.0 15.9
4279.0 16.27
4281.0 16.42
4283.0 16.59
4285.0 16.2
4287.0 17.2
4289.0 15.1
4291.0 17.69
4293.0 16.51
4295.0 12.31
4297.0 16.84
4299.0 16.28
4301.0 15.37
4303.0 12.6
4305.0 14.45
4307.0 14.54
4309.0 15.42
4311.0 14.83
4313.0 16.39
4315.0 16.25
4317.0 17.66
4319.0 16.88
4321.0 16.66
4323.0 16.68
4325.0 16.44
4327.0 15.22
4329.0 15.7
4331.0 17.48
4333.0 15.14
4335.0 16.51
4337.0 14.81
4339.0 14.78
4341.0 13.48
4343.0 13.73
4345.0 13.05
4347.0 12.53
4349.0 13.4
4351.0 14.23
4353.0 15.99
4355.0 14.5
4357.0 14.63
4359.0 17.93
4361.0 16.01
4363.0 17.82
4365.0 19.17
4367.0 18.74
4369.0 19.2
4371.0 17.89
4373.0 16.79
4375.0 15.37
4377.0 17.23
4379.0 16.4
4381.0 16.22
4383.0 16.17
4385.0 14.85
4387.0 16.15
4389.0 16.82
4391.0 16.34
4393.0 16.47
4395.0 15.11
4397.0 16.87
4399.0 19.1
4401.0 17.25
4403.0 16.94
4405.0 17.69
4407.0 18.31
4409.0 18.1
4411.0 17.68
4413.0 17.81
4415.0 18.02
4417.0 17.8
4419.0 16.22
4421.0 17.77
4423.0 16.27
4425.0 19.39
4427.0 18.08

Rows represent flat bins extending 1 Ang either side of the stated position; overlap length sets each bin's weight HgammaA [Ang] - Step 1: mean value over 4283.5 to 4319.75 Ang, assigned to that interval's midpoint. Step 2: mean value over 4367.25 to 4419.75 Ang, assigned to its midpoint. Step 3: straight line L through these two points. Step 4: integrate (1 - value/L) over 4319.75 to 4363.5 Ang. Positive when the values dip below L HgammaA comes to 2.7 Ang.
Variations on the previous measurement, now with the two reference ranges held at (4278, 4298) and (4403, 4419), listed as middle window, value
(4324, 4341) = 1.1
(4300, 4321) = 1.2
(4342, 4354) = 2.2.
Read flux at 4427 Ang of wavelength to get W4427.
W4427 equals 18.08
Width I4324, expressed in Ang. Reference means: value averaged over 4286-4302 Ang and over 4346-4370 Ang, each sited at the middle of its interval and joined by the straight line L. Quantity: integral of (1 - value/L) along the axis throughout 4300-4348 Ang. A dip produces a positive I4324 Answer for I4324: 2.3 Ang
